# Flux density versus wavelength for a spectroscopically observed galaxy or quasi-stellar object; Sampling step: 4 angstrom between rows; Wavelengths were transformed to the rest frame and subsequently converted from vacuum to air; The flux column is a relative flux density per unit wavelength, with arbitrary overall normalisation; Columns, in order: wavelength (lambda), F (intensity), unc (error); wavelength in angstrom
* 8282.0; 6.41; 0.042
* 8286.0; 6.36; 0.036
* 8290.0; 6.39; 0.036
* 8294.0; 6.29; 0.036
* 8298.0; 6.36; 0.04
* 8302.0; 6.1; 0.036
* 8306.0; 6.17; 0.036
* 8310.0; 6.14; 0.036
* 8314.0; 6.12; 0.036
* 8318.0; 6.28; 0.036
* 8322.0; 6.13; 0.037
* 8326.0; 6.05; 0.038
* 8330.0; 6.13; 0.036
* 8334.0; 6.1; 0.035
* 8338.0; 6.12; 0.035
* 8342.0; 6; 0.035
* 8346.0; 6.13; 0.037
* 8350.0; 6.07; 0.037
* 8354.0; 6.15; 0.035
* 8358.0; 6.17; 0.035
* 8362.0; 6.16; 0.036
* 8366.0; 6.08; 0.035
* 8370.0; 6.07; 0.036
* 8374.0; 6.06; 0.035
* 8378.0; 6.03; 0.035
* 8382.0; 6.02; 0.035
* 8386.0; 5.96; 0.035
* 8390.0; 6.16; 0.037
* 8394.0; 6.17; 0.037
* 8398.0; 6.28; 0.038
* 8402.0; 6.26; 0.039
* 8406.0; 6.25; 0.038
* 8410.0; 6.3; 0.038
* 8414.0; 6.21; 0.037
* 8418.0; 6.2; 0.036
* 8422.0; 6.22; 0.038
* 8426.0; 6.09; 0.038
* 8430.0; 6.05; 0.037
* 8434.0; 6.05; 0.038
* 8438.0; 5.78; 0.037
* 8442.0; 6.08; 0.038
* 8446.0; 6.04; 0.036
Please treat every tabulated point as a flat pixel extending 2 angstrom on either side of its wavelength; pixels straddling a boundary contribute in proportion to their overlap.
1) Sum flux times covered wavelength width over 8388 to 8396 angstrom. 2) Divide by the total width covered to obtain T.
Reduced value 6.17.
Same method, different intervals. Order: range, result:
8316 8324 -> 6.21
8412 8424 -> 6.21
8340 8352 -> 6.07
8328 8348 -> 6.1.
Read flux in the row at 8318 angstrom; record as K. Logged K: 6.28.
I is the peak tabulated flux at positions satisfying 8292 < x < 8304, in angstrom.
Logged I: 6.36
